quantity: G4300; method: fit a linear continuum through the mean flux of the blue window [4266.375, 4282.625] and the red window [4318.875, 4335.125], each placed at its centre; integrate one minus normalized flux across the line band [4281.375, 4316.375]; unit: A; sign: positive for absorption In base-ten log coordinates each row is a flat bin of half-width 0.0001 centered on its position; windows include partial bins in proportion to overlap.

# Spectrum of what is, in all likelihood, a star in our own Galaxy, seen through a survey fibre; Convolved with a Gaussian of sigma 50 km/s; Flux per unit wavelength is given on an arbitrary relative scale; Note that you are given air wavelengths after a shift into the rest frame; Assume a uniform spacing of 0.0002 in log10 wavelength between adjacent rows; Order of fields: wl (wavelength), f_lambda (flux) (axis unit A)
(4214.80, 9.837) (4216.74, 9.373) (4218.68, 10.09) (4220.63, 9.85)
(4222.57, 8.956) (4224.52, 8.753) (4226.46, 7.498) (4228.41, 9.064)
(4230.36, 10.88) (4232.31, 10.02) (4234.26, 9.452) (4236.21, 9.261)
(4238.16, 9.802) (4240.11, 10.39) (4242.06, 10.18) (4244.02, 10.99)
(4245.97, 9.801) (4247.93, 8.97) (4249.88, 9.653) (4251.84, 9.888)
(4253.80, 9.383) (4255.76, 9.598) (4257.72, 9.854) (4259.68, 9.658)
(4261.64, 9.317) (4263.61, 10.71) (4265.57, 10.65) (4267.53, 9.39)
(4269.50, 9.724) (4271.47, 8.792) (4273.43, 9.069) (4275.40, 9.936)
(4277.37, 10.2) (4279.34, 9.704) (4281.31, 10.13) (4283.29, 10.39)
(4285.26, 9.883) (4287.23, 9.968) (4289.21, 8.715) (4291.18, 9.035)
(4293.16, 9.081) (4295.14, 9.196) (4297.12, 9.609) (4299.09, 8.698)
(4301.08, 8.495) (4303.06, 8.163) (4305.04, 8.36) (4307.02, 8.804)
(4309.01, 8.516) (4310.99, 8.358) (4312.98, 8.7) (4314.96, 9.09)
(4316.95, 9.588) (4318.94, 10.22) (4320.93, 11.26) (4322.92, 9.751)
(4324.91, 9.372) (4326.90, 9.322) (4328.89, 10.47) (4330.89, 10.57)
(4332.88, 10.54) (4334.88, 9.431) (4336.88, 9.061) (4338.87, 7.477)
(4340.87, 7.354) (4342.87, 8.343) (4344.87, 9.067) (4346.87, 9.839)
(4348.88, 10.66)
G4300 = 2.92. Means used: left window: 9.64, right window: 10.1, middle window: 9.04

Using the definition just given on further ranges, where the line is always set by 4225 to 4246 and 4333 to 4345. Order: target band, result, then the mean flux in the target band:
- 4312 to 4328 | -1.63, 9.67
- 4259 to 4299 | -1.70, 9.64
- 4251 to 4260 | -0.16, 9.67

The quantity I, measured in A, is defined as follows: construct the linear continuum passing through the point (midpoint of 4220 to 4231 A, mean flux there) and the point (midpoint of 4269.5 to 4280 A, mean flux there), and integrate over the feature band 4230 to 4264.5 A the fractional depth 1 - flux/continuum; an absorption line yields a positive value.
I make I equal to -2.1 A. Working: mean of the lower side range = 9.09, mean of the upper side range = 9.55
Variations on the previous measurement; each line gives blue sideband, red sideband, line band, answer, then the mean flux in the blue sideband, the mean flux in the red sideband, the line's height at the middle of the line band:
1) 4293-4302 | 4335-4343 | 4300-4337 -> -3.49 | 9.01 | 8.18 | 8.59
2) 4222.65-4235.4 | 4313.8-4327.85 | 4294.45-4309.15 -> 1.44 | 9.25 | 9.79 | 9.68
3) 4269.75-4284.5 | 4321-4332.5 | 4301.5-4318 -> 2.07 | 9.75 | 10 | 9.94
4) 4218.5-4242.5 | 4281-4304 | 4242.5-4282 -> -1.64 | 9.52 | 9.25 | 9.38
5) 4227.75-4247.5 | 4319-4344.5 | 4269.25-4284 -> 0.02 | 9.97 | 9.43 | 9.75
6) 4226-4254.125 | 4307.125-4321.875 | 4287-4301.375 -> 0.56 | 9.73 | 9.35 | 9.45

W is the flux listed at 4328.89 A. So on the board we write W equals 10.47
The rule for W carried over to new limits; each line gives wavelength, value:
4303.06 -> 8.163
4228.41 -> 9.064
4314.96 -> 9.09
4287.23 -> 9.968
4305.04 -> 8.36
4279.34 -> 9.704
